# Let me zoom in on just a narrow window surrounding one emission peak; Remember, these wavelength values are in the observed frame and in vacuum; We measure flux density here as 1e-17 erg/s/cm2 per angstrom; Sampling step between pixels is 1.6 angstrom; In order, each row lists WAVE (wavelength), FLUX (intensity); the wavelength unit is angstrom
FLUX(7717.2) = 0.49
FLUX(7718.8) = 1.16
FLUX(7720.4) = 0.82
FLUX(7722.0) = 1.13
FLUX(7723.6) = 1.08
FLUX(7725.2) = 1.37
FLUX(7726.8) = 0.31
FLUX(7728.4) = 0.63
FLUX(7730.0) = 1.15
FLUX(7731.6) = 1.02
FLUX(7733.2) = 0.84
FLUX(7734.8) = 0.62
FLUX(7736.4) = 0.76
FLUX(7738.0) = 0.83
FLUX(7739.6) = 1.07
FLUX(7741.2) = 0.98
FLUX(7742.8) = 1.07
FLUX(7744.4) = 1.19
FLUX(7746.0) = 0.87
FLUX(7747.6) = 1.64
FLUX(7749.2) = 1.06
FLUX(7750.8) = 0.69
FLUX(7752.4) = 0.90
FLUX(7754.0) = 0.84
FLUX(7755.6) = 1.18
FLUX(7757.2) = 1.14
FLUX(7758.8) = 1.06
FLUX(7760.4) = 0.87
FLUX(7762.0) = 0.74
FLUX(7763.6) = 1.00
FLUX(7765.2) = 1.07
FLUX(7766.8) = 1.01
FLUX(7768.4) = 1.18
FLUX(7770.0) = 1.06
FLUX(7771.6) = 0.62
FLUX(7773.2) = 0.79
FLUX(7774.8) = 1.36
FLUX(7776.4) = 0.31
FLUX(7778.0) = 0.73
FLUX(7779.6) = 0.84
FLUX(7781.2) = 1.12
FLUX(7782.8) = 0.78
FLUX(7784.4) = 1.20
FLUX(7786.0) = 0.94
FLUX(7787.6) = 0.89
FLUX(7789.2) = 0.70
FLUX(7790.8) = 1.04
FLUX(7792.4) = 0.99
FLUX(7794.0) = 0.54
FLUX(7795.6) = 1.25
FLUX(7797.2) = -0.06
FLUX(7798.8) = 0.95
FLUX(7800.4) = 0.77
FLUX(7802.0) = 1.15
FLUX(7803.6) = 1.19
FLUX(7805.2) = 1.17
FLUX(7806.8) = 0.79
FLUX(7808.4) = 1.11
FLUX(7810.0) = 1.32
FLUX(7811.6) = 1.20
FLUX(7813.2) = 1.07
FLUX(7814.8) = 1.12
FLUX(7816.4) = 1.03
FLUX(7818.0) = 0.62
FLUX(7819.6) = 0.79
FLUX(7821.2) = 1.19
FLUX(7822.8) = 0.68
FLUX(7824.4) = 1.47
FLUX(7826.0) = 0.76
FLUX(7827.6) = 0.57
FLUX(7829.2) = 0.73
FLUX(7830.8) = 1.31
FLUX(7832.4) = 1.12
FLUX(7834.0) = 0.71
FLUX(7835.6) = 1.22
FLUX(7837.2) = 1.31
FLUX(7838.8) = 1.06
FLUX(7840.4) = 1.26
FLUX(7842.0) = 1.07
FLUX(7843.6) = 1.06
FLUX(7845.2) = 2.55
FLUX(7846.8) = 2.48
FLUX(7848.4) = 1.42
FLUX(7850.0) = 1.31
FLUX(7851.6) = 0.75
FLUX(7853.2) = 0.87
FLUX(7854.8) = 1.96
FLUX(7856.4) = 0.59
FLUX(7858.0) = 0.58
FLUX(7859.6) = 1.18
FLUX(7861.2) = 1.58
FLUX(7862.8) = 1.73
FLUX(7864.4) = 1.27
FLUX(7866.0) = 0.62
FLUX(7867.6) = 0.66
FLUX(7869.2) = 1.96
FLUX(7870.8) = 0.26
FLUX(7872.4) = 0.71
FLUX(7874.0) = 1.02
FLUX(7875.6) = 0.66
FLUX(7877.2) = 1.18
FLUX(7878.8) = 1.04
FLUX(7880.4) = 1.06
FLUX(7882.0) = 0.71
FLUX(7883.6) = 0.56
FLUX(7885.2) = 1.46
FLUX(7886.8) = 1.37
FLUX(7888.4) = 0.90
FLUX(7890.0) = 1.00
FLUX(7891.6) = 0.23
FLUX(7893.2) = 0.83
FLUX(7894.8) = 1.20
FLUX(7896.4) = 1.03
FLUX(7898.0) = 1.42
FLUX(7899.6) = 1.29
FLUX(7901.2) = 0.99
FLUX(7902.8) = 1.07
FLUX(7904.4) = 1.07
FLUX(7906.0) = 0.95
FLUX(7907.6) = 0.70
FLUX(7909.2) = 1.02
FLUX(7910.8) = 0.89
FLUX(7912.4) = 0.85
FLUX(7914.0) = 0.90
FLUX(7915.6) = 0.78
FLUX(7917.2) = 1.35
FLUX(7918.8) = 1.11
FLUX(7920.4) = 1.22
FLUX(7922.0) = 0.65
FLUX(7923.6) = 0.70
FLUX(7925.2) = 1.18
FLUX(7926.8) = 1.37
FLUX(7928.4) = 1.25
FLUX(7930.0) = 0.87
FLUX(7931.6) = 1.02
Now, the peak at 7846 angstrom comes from [S II]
